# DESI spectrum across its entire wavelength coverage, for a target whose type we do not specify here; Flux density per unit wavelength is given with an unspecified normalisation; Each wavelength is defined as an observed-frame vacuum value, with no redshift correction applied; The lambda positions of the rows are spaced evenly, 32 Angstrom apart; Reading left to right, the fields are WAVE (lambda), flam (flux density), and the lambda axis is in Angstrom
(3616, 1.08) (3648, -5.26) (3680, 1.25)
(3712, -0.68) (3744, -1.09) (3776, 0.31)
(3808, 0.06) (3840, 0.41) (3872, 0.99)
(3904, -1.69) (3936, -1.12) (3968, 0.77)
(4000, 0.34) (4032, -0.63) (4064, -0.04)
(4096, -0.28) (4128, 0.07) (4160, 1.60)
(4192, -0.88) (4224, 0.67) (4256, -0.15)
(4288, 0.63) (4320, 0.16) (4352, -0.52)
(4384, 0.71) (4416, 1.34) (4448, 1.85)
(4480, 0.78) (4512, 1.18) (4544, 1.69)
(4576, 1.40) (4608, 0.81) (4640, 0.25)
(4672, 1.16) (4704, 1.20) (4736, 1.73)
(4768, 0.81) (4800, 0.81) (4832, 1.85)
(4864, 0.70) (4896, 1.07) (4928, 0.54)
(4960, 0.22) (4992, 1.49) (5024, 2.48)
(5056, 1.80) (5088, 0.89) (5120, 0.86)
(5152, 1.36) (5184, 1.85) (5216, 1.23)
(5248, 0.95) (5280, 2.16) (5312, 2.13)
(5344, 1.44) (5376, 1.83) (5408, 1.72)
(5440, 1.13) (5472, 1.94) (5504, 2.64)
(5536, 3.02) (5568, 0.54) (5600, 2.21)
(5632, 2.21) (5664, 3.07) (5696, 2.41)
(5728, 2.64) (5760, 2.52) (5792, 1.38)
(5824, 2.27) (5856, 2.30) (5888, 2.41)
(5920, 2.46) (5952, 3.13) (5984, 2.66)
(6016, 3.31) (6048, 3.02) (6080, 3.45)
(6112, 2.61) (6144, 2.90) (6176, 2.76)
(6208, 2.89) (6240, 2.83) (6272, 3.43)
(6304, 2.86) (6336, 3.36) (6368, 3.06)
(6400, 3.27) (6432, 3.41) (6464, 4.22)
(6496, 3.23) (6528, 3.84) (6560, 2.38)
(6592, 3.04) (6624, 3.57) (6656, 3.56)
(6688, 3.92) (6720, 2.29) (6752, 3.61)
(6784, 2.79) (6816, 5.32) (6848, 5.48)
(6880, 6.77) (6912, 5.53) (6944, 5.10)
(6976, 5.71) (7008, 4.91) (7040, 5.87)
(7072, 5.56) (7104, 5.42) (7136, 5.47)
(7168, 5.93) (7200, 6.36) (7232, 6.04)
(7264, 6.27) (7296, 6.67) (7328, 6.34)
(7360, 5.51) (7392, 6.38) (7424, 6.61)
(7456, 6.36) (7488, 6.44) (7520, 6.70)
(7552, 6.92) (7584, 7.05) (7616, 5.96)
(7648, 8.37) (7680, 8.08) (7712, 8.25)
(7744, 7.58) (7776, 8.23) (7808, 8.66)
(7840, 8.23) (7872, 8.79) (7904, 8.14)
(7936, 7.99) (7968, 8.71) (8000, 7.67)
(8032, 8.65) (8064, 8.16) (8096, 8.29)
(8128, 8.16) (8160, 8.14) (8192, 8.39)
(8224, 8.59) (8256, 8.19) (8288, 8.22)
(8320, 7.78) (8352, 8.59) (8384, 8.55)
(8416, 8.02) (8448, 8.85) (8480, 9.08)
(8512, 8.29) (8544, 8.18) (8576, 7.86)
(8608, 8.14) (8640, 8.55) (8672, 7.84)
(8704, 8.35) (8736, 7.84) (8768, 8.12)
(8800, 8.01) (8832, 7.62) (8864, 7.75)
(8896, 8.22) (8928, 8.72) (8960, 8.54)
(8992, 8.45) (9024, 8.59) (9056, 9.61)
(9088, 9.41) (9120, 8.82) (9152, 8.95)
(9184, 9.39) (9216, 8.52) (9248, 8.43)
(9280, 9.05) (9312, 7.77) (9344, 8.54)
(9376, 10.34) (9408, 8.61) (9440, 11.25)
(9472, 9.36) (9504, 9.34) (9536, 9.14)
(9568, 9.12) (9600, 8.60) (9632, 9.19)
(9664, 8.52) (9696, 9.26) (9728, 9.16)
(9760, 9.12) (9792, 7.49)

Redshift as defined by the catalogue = 0.709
